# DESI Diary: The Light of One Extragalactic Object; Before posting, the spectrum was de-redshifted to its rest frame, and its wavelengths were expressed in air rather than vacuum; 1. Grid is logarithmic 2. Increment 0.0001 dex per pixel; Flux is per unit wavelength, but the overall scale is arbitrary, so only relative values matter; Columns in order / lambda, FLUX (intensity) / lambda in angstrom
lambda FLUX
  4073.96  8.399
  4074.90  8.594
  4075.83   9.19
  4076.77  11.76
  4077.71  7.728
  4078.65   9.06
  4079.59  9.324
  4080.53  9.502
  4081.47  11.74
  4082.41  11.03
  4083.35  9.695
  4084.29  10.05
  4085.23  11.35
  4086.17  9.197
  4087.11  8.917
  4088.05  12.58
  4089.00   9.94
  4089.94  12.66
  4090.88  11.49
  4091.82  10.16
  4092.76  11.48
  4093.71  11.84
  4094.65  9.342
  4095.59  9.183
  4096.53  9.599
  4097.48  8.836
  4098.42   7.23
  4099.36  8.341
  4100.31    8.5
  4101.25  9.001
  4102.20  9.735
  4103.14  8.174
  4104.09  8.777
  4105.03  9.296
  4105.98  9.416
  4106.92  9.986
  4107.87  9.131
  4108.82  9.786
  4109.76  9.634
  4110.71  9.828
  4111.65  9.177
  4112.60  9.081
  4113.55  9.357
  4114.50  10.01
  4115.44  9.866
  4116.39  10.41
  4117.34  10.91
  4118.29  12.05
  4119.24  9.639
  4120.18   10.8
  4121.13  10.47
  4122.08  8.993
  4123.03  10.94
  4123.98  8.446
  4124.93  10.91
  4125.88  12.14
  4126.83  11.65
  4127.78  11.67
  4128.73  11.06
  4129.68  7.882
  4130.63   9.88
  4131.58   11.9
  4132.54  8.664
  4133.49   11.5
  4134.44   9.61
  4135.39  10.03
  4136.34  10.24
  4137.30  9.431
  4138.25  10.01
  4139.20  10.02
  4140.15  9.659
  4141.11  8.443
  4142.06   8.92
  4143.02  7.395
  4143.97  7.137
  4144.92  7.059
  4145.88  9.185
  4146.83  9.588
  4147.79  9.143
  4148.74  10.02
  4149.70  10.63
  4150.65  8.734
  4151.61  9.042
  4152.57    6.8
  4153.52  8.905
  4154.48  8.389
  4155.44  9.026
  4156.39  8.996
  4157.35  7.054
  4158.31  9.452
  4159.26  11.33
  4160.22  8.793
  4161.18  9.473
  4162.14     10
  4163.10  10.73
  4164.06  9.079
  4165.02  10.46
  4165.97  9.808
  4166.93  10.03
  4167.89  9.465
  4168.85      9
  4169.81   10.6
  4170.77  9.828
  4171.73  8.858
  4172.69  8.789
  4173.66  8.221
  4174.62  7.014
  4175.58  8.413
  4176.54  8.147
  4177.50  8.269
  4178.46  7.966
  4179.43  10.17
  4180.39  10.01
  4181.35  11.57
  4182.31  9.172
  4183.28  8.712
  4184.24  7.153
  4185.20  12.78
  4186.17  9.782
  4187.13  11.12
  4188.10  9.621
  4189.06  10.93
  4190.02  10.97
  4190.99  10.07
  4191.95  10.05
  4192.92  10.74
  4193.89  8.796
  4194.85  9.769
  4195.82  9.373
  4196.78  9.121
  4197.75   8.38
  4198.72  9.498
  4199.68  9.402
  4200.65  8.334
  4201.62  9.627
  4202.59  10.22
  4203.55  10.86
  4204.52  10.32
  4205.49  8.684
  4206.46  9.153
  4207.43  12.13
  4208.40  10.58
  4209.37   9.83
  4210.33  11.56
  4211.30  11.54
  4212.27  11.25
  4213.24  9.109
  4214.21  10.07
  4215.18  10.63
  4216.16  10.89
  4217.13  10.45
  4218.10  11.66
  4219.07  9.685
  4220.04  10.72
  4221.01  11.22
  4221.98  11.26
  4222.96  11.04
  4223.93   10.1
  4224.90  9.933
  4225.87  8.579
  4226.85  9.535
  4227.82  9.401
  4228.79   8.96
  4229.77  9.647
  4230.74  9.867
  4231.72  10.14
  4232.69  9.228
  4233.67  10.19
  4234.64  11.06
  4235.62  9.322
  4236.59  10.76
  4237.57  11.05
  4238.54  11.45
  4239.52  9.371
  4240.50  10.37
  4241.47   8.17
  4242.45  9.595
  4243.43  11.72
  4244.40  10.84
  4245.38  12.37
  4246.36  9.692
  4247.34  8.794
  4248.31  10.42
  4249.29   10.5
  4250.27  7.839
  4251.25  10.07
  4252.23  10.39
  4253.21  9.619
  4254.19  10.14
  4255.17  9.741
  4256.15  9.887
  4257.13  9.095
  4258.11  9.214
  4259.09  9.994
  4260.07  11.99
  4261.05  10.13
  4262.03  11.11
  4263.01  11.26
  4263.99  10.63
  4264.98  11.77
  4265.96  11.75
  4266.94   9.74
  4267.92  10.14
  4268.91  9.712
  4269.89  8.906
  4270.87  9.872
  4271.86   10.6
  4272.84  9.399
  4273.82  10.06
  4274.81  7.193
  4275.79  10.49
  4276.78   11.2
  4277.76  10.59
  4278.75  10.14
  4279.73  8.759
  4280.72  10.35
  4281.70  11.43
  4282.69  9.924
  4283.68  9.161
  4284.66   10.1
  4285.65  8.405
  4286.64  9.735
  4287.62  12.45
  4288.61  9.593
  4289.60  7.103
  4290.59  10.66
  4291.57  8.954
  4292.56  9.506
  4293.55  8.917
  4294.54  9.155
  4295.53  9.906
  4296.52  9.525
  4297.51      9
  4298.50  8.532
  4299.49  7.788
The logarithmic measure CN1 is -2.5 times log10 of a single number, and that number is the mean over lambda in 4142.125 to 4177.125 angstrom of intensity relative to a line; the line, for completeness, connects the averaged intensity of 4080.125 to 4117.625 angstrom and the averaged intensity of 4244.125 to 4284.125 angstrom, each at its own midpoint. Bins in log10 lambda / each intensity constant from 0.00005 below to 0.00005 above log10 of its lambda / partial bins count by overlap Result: 0.11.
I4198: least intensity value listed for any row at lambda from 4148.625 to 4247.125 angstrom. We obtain 6.8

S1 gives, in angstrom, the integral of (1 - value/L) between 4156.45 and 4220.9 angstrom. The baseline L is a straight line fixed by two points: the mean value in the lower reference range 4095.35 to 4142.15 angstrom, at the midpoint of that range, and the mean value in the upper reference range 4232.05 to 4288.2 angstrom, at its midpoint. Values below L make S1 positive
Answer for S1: 1.13 angstrom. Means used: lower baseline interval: 9.78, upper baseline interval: 10.1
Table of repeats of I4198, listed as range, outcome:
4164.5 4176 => 7.014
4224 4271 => 7.839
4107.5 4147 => 7.059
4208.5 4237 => 8.579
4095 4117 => 7.23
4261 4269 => 9.712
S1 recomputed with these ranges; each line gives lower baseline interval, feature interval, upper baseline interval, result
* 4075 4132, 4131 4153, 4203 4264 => 1.7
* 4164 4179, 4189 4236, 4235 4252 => -2.1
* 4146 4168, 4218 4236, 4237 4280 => -0.3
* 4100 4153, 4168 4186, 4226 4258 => 1.1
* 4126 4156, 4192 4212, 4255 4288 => -0.3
